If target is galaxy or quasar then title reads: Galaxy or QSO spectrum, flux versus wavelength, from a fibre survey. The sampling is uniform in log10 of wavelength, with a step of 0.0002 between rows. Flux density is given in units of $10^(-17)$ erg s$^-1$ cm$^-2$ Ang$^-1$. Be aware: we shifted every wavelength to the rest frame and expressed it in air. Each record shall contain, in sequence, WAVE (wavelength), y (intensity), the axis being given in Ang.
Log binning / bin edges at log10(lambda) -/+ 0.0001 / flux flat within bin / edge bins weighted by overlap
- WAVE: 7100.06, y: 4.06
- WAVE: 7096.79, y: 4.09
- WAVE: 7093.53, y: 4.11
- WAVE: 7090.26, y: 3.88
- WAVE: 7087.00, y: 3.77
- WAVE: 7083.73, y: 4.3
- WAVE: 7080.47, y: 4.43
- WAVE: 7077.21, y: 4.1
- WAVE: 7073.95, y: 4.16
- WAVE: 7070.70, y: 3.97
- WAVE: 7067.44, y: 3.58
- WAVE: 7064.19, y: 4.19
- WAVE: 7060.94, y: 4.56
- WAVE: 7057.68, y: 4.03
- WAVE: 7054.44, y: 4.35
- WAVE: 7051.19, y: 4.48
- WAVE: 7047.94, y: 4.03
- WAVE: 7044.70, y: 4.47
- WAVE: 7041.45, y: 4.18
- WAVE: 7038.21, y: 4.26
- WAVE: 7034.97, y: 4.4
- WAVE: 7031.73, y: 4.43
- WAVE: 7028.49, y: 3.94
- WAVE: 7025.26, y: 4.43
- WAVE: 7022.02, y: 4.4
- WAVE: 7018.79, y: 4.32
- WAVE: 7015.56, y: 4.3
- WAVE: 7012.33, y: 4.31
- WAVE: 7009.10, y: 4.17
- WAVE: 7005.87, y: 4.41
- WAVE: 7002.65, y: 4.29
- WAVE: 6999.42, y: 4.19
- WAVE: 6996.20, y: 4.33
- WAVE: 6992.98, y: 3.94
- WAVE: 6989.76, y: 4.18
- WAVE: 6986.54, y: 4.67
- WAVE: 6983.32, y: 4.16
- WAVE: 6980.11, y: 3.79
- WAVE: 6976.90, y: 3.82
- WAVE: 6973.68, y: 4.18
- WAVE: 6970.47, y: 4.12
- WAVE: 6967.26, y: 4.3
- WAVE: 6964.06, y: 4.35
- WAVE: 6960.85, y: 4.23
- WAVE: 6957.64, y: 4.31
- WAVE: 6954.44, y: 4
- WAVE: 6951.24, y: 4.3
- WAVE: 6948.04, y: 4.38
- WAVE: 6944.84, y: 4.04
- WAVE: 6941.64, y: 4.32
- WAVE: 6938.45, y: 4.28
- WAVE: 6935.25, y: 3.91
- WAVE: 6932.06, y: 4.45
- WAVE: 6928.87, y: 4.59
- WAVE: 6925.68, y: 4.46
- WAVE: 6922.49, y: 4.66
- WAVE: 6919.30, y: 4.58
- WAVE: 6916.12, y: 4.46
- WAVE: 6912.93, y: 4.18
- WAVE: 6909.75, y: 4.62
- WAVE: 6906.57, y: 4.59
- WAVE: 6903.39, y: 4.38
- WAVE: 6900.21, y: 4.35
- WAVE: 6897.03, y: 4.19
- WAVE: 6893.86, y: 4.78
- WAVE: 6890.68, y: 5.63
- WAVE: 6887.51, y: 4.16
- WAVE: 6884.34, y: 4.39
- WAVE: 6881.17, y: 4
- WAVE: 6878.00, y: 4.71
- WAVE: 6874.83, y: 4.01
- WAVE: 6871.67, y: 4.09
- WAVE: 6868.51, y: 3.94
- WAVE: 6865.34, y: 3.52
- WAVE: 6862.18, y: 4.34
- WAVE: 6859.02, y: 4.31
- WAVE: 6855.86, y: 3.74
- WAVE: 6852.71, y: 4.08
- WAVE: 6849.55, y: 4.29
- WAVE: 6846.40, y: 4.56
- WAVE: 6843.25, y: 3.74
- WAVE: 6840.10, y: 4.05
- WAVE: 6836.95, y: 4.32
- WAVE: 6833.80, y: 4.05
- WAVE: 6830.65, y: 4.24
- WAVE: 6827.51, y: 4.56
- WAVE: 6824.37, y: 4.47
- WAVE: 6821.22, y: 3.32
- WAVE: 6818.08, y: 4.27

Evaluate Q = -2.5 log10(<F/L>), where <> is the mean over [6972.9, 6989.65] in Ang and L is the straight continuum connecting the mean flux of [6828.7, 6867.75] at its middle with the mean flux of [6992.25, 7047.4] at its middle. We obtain 0.03 mag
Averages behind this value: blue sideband 4.1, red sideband 4.28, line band 4.13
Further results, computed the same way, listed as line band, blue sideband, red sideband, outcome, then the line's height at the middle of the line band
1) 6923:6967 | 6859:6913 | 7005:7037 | 0.011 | 4.33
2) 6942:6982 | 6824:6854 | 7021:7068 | 0.024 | 4.25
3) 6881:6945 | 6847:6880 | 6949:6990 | -0.075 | 4.15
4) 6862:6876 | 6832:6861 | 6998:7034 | 0.056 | 4.15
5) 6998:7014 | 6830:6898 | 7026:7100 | -0.022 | 4.19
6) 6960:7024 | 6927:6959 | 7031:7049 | 0.014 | 4.28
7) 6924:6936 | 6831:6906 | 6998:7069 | -0.034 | 4.25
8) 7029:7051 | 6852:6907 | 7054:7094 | -0.039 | 4.14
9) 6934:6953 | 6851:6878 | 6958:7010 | -0.016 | 4.15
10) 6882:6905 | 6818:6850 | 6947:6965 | -0.082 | 4.21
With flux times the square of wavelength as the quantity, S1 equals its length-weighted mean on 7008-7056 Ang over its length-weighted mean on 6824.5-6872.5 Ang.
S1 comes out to 1.10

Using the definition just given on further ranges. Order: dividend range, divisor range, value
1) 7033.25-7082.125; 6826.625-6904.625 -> 1.05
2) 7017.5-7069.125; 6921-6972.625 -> 1.02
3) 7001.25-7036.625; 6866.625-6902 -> 1.02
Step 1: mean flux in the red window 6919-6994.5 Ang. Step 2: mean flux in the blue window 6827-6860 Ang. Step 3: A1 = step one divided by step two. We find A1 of 1.02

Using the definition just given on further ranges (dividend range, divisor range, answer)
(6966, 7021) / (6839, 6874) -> 1.04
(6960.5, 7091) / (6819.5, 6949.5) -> 0.98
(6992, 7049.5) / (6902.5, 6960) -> 0.98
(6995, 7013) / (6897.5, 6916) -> 0.97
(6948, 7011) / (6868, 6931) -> 0.94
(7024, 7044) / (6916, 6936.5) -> 0.96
